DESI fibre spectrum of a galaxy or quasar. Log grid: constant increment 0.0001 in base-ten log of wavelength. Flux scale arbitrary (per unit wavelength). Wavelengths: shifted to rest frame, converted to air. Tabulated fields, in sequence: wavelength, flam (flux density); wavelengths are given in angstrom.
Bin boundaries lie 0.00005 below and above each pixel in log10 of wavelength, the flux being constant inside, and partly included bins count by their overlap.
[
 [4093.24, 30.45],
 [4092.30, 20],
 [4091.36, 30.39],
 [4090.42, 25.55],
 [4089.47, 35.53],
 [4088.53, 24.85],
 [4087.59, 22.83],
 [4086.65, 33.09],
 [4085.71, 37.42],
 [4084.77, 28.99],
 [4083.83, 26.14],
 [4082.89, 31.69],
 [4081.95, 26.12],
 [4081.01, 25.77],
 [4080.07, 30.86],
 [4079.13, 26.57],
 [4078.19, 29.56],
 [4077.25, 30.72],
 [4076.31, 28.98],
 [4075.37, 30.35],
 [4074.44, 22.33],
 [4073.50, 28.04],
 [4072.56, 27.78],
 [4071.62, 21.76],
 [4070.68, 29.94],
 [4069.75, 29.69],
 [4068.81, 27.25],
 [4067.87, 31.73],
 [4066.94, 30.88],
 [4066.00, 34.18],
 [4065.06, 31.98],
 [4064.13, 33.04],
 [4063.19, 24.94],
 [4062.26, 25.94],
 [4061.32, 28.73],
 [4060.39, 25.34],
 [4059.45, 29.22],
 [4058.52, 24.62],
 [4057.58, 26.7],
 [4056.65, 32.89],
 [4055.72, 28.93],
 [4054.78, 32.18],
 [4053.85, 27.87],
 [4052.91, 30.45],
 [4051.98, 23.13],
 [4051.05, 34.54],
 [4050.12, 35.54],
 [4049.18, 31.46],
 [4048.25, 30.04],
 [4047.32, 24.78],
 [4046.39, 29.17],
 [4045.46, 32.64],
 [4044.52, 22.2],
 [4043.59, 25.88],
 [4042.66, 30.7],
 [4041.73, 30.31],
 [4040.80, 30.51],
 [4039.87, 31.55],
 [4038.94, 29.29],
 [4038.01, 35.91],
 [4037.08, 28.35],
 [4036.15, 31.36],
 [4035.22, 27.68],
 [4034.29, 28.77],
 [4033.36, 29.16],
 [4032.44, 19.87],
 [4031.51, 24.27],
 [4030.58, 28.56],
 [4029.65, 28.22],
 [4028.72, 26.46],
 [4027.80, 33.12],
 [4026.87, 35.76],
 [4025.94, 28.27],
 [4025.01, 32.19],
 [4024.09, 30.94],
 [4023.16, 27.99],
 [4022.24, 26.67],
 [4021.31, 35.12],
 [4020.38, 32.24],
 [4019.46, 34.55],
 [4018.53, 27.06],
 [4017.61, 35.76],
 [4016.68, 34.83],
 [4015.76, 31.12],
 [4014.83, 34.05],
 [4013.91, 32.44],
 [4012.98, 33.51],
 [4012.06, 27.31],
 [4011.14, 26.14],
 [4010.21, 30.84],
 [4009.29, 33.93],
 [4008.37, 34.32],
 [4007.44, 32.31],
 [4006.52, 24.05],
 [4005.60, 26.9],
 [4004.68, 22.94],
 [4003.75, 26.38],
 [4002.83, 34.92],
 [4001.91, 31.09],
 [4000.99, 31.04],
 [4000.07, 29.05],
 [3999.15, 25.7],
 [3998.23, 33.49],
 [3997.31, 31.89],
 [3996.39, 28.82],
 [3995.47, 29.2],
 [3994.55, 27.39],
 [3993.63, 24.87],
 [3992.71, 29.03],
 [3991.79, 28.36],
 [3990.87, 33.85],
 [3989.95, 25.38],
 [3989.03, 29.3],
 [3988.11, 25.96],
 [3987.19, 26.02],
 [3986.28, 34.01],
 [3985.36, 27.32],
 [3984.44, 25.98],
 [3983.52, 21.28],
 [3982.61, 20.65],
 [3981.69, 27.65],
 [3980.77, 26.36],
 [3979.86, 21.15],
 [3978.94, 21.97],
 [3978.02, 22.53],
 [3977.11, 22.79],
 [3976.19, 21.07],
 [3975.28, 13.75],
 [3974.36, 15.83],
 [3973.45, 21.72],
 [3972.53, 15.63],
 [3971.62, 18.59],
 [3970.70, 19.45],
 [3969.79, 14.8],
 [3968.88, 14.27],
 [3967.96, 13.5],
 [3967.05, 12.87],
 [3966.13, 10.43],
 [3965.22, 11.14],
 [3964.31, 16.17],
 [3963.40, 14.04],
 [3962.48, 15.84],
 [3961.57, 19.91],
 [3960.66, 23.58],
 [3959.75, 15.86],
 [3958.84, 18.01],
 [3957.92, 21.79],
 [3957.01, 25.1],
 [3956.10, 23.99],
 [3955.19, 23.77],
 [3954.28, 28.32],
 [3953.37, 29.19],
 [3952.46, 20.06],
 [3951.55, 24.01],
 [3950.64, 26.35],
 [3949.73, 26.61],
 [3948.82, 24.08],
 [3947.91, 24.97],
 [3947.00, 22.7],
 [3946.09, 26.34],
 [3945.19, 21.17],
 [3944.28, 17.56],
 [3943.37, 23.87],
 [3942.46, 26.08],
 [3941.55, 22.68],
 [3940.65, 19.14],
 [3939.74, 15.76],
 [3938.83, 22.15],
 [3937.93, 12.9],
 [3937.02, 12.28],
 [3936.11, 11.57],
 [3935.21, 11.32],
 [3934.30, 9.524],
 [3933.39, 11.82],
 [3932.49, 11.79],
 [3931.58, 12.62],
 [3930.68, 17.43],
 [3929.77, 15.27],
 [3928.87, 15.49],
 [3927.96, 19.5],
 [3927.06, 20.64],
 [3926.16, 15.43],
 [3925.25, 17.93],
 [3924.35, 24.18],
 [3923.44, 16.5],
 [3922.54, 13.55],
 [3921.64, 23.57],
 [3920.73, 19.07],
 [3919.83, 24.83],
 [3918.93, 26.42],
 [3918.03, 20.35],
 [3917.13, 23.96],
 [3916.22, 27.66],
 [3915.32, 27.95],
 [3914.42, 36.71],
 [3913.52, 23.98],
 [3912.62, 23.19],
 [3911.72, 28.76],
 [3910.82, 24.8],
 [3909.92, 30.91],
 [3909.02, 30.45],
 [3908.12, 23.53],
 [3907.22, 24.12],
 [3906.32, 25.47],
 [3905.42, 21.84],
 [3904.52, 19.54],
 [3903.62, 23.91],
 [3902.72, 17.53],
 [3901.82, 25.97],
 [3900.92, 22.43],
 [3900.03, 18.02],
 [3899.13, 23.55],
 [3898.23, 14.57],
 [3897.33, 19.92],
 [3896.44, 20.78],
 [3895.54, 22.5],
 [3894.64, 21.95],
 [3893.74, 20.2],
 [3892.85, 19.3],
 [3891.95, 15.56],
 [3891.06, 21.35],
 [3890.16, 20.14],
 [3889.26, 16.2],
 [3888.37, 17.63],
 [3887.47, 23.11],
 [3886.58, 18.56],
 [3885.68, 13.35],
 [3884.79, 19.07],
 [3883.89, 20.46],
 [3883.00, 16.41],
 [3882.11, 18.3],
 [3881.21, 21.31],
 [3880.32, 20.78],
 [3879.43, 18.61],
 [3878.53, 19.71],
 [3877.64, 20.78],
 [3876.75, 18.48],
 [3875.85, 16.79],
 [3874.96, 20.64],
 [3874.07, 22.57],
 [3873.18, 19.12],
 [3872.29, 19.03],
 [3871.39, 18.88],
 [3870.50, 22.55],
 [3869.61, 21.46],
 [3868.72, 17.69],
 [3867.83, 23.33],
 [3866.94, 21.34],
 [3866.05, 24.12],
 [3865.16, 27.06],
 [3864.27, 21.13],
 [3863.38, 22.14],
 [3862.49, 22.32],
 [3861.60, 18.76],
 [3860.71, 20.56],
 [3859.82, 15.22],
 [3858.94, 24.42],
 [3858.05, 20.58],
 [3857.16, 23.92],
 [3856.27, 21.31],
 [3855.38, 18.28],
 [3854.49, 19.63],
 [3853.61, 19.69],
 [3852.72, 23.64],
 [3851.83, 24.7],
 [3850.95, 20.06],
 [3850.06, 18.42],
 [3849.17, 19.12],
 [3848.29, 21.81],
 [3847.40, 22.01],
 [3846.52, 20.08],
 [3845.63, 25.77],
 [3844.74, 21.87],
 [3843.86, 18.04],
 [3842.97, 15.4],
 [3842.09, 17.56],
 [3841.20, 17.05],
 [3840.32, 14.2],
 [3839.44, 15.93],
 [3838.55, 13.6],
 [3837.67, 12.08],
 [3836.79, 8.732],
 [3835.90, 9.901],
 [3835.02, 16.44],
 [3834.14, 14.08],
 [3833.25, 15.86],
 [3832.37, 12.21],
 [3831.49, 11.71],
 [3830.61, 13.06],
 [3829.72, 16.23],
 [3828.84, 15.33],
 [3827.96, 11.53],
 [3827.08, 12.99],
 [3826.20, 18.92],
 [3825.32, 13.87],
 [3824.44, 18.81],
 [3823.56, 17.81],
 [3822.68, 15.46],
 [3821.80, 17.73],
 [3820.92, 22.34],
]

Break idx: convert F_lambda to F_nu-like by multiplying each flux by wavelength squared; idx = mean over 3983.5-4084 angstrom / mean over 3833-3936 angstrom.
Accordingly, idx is 1.58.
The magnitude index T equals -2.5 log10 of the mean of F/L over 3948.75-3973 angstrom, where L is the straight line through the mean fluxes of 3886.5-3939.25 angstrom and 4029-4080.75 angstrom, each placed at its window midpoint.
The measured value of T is 0.19 mag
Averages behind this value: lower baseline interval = 20.4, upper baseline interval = 28.8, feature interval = 19.4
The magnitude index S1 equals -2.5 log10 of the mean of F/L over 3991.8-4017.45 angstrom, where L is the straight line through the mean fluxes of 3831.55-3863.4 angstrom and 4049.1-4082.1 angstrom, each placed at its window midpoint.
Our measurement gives -0.156 mag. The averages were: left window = 18.4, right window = 28.9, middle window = 30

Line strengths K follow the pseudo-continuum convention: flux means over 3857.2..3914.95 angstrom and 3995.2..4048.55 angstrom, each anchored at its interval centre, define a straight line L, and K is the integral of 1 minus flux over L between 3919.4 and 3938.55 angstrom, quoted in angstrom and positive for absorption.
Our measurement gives 6.3 angstrom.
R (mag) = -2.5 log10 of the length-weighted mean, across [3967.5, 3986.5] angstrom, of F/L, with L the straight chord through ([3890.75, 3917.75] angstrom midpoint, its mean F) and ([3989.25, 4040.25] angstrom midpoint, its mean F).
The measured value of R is 0.31 mag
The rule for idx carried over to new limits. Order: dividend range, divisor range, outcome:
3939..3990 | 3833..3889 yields 1.17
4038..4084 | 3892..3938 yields 1.52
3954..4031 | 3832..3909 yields 1.39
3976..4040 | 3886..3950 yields 1.46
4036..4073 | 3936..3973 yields 1.56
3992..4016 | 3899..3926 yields 1.32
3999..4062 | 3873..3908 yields 1.59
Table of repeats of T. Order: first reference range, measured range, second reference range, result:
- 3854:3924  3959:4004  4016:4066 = 0.153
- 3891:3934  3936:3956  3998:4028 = 0.114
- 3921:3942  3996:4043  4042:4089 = -0.229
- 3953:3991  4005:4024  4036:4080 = -0.230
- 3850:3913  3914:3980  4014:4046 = 0.261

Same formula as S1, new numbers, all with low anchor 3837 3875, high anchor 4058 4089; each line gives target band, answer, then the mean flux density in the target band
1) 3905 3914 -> -0.16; 25.8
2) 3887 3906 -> 0.07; 20.3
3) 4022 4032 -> -0.10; 29.4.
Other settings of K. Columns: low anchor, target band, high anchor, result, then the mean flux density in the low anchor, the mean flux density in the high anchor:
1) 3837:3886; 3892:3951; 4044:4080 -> 3.9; 19.8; 28.9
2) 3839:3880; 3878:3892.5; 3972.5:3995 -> 1.7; 20.3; 24.6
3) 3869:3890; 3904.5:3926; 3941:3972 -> -4.6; 19.3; 20.5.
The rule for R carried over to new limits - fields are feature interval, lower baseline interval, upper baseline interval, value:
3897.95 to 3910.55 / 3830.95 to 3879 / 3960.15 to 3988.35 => -0.190 mag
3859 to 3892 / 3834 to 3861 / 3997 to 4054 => 0.019 mag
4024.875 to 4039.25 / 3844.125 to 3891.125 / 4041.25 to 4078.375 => -0.055 mag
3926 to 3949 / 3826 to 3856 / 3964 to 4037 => 0.268 mag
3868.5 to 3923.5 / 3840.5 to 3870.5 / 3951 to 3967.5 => -0.056 mag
